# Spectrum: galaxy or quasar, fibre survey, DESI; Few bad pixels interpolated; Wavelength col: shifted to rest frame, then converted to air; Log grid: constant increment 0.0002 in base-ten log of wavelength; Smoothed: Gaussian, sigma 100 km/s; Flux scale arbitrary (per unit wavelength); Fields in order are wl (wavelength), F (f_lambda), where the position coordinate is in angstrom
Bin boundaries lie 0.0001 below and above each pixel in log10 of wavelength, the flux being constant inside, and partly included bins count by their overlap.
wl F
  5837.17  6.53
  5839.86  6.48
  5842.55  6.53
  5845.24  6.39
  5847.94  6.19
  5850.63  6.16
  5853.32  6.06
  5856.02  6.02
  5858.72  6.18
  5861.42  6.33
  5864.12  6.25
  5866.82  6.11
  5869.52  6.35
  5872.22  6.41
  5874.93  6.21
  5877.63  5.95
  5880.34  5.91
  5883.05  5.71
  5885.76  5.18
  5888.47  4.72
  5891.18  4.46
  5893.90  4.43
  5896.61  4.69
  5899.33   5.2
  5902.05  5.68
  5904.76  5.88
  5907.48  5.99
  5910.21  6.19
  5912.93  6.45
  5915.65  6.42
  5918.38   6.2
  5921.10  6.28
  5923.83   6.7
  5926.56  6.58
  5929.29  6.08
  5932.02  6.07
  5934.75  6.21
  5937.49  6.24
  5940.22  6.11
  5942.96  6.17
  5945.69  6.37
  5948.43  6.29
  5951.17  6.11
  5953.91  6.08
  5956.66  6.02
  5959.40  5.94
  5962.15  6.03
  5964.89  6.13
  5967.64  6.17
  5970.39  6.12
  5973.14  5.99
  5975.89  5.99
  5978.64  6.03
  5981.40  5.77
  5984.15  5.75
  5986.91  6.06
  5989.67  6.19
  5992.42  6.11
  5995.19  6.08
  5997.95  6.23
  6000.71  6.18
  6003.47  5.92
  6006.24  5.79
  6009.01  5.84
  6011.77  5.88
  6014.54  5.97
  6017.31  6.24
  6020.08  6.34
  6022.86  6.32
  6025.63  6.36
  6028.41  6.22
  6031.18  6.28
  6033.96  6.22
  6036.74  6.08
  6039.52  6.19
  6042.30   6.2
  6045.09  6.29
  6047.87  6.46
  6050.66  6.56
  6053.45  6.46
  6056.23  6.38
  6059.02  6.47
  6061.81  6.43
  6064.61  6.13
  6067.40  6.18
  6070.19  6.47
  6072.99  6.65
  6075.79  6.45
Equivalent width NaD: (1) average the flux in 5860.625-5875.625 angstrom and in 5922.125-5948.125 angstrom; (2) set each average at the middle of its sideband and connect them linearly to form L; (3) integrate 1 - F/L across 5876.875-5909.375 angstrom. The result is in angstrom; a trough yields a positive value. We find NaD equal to 5.0 angstrom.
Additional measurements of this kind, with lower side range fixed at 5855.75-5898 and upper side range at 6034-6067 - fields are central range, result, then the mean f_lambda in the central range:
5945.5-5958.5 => -0.4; 6.15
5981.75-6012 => 0.6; 6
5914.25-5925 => -1.0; 6.4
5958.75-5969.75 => -0.1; 6.08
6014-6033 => -0.1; 6.26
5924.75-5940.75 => -1.0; 6.23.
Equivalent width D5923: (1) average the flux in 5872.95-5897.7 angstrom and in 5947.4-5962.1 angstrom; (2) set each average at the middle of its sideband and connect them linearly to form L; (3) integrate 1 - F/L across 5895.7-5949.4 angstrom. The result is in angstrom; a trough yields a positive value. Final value -3.7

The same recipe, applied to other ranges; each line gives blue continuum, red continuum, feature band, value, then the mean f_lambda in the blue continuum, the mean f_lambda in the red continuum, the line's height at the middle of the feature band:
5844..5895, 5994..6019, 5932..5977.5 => -1.3 angstrom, 5.85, 6.02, 5.95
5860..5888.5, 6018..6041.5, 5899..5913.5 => 0.3 angstrom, 5.98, 6.25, 6.03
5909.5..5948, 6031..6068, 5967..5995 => 1.3 angstrom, 6.29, 6.31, 6.3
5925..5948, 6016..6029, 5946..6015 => 2.6 angstrom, 6.24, 6.3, 6.27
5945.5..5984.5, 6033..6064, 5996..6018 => 0.7 angstrom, 6.05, 6.34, 6.19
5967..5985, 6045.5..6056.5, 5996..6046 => 1.0 angstrom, 5.97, 6.46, 6.27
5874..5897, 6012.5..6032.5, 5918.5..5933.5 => -2.1 angstrom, 5.26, 6.24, 5.55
